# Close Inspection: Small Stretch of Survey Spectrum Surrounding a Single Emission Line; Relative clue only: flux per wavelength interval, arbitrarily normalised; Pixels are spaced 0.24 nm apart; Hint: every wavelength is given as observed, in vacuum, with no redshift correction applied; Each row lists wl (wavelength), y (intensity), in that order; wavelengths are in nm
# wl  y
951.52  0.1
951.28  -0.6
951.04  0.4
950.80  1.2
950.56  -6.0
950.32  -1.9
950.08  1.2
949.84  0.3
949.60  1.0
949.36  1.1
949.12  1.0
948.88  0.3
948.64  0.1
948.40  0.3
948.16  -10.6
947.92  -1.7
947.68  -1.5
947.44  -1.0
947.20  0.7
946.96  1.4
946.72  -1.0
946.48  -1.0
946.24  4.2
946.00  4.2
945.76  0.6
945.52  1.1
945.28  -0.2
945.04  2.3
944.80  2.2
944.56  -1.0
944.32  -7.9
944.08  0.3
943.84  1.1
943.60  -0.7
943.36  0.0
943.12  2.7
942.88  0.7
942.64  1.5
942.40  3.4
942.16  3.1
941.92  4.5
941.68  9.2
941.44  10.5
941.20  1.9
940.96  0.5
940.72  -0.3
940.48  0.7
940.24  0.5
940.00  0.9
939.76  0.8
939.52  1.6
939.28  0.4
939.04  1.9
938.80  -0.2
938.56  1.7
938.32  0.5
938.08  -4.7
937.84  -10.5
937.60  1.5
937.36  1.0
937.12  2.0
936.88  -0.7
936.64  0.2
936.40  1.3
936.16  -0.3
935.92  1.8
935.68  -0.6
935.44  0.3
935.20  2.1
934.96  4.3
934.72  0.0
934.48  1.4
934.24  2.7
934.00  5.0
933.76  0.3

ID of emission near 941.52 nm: H-beta 4861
